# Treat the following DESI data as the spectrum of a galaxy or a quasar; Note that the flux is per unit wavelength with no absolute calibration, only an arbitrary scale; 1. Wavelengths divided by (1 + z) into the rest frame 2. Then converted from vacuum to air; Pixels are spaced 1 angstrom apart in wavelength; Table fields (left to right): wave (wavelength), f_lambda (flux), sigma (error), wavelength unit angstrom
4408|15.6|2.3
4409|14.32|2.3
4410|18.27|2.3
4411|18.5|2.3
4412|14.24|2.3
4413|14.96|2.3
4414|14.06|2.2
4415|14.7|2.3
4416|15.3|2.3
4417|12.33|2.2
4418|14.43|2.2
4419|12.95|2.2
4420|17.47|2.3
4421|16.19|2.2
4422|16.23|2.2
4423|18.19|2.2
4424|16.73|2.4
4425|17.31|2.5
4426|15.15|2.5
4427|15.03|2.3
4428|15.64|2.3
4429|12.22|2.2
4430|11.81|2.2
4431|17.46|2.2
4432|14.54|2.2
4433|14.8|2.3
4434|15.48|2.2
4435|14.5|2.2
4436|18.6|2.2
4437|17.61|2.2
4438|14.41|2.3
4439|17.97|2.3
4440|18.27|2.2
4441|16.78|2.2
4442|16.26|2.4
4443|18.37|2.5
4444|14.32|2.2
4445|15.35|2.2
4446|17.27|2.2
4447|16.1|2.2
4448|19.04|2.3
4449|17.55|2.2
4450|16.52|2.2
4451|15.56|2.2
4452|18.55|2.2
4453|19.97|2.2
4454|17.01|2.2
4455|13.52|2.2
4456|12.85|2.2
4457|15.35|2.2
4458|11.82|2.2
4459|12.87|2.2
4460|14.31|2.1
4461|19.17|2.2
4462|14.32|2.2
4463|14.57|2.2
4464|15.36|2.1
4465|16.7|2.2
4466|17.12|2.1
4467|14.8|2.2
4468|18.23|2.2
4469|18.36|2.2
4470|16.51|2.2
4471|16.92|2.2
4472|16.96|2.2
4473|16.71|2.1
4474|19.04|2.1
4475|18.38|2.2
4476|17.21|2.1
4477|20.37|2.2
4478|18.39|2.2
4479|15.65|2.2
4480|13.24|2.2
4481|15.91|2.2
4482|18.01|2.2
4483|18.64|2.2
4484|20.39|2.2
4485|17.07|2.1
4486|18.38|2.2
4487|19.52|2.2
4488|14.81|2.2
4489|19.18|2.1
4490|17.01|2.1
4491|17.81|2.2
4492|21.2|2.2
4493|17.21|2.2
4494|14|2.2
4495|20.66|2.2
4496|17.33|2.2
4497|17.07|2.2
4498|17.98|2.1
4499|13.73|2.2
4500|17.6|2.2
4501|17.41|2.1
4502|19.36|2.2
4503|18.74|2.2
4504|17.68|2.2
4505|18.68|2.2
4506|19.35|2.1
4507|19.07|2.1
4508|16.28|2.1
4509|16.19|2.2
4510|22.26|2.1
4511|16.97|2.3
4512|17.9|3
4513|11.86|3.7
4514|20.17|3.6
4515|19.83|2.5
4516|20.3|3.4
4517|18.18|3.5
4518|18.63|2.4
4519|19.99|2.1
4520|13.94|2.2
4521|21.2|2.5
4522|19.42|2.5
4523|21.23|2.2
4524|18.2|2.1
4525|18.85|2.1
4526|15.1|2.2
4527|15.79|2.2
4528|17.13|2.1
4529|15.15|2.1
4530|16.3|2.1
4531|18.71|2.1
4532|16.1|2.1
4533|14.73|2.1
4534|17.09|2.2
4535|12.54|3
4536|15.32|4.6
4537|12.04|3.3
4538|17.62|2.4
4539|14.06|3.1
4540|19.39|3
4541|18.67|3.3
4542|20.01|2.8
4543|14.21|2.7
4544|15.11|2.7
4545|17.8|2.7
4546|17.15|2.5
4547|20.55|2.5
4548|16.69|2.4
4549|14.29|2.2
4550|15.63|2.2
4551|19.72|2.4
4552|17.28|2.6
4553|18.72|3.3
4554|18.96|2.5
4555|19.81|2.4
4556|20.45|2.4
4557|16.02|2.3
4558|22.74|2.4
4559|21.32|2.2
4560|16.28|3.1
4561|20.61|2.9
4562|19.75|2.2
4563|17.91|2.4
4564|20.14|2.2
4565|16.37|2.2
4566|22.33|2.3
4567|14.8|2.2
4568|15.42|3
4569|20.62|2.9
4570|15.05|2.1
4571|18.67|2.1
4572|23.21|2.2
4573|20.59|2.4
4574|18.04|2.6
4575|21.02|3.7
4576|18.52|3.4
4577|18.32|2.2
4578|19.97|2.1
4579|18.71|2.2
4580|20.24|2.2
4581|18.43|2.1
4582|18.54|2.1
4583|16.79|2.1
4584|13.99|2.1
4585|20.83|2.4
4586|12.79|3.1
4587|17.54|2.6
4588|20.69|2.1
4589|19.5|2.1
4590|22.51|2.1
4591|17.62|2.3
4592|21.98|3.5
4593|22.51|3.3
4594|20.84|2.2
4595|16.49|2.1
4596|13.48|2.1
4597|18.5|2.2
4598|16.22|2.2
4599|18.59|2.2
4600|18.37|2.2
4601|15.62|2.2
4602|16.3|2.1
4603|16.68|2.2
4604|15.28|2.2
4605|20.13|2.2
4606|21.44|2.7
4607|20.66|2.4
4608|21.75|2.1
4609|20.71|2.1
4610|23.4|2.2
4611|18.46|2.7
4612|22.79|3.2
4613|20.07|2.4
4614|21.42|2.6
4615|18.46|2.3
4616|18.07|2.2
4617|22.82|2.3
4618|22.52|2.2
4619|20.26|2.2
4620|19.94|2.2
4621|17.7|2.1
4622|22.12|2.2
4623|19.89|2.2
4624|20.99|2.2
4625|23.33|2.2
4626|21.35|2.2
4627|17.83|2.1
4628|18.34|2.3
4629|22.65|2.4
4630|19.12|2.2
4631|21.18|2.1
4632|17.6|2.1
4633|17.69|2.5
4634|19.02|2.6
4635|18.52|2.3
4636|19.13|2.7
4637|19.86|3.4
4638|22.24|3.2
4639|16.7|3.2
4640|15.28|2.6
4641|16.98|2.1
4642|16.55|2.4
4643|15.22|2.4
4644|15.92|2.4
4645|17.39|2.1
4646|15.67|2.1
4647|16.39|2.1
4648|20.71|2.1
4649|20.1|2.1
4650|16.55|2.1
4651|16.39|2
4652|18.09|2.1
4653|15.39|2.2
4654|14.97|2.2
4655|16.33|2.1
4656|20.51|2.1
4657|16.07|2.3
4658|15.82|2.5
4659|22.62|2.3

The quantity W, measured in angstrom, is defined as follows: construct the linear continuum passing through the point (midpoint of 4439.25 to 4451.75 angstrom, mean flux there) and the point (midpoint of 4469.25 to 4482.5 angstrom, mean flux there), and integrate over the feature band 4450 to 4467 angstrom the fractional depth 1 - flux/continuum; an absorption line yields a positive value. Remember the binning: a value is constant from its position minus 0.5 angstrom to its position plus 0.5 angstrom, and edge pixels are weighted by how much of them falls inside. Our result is 1.42 angstrom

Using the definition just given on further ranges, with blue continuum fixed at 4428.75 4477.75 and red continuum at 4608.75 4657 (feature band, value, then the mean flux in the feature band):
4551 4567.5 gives -1.0 angstrom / 19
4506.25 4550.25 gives 0.4 angstrom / 17.2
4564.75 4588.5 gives -0.4 angstrom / 18.4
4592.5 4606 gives 0.5 angstrom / 17.8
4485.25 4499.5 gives -0.6 angstrom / 17.6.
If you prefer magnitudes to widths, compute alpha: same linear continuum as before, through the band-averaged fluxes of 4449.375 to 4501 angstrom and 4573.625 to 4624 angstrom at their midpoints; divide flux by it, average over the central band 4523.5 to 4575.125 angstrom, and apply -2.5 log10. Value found 0.04 mag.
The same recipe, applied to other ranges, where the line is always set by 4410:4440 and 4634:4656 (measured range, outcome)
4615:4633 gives -0.17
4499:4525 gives -0.13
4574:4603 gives -0.08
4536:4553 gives -0.02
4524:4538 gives 0.04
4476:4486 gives -0.10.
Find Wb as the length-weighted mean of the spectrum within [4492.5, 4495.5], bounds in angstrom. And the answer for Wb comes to 17.3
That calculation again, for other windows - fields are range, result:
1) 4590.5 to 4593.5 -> 20.7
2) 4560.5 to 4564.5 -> 19.6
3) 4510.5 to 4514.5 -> 16.7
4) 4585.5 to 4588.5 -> 17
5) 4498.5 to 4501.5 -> 16.2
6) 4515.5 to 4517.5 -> 19.2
